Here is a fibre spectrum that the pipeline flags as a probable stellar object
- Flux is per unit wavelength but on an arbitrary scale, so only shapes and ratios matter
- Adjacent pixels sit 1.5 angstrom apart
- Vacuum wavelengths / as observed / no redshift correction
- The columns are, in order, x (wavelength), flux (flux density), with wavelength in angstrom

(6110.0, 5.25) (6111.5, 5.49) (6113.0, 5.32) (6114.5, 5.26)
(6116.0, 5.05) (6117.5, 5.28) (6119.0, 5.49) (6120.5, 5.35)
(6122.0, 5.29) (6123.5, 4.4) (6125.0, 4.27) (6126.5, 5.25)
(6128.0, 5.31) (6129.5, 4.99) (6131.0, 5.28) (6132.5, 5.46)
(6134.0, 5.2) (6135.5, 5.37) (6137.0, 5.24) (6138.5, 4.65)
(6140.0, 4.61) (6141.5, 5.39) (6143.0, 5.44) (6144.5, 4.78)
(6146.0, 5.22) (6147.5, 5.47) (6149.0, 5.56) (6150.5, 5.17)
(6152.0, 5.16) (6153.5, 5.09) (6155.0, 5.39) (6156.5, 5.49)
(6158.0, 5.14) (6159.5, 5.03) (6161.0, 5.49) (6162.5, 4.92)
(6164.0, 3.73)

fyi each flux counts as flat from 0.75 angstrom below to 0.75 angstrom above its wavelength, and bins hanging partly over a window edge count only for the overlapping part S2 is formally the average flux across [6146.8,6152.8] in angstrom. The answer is 5.34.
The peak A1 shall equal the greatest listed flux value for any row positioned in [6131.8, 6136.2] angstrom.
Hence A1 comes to 5.46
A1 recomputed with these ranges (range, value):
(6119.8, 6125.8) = 5.35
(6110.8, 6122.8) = 5.49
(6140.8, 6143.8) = 5.44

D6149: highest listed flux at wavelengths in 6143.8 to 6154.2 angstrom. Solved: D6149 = 5.56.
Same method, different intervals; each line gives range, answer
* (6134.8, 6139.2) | 5.37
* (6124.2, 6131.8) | 5.31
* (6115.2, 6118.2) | 5.28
